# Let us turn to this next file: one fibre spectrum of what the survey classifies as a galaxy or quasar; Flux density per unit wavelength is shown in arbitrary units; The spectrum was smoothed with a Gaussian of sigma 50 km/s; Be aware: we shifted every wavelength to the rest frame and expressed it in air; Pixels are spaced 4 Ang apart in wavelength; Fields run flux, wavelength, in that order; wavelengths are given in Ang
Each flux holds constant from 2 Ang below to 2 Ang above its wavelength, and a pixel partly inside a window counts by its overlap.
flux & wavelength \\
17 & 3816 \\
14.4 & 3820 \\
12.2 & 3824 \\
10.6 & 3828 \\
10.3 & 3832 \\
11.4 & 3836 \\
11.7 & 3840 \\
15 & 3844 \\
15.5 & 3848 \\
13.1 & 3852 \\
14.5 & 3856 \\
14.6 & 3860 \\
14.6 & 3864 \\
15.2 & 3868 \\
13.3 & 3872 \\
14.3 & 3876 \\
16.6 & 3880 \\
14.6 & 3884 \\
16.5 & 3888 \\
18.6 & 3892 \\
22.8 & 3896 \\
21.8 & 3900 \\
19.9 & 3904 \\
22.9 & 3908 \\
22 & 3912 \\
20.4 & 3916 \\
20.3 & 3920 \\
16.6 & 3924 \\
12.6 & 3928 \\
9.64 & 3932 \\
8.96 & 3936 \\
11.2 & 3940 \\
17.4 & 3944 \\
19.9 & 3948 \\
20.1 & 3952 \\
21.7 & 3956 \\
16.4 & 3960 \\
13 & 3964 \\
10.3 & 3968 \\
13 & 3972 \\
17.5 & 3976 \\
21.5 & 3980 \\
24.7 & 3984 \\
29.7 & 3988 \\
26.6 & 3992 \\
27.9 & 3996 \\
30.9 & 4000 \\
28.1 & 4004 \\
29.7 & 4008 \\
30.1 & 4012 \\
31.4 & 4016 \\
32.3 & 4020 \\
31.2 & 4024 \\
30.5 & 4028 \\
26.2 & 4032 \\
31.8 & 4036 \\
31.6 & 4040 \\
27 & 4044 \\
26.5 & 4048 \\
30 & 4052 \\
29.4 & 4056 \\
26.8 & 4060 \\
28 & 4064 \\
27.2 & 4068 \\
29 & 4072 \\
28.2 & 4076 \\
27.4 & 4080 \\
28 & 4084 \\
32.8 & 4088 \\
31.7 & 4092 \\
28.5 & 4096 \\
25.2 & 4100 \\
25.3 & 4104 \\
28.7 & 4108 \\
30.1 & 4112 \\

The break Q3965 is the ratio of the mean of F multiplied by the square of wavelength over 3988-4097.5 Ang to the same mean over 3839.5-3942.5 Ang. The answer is 1.96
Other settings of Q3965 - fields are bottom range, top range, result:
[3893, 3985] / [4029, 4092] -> 1.75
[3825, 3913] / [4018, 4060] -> 2.03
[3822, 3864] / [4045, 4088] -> 2.44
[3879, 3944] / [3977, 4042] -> 1.76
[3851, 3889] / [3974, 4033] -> 2.03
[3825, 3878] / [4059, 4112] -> 2.38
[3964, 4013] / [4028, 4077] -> 1.25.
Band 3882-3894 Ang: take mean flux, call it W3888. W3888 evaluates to 16.6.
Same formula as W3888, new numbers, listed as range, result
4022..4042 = 30.3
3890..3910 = 21.2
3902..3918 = 21.3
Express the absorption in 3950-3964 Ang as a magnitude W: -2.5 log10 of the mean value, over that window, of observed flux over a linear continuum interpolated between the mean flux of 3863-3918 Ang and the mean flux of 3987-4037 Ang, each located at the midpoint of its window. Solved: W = 0.30 mag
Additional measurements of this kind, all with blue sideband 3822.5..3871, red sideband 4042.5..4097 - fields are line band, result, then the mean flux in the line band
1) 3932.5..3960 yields 0.244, 16.2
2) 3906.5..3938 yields 0.104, 16.6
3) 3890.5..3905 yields -0.240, 20.9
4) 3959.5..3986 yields 0.305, 16.6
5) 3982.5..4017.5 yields -0.206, 28.8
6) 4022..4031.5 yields -0.174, 30.1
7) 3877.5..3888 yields 0.001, 15.7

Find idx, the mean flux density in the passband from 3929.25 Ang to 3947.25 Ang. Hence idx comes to 12.4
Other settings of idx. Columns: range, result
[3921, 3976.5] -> 14.9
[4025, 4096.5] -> 29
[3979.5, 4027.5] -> 29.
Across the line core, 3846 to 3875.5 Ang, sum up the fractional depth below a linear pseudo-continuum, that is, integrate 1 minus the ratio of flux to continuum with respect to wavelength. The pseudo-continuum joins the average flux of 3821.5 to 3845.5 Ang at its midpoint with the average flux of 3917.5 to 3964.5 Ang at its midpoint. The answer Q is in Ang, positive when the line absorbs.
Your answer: -3.6 Ang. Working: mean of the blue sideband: 11.9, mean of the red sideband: 15.8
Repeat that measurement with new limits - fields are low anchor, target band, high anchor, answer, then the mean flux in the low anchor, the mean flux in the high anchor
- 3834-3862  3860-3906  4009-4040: 0.3 Ang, 13.7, 30.5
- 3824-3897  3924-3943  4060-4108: 7.4 Ang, 14.4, 28.3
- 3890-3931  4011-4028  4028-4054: -2.4 Ang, 19.5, 29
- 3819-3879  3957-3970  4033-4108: 4.5 Ang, 13.4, 28.5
